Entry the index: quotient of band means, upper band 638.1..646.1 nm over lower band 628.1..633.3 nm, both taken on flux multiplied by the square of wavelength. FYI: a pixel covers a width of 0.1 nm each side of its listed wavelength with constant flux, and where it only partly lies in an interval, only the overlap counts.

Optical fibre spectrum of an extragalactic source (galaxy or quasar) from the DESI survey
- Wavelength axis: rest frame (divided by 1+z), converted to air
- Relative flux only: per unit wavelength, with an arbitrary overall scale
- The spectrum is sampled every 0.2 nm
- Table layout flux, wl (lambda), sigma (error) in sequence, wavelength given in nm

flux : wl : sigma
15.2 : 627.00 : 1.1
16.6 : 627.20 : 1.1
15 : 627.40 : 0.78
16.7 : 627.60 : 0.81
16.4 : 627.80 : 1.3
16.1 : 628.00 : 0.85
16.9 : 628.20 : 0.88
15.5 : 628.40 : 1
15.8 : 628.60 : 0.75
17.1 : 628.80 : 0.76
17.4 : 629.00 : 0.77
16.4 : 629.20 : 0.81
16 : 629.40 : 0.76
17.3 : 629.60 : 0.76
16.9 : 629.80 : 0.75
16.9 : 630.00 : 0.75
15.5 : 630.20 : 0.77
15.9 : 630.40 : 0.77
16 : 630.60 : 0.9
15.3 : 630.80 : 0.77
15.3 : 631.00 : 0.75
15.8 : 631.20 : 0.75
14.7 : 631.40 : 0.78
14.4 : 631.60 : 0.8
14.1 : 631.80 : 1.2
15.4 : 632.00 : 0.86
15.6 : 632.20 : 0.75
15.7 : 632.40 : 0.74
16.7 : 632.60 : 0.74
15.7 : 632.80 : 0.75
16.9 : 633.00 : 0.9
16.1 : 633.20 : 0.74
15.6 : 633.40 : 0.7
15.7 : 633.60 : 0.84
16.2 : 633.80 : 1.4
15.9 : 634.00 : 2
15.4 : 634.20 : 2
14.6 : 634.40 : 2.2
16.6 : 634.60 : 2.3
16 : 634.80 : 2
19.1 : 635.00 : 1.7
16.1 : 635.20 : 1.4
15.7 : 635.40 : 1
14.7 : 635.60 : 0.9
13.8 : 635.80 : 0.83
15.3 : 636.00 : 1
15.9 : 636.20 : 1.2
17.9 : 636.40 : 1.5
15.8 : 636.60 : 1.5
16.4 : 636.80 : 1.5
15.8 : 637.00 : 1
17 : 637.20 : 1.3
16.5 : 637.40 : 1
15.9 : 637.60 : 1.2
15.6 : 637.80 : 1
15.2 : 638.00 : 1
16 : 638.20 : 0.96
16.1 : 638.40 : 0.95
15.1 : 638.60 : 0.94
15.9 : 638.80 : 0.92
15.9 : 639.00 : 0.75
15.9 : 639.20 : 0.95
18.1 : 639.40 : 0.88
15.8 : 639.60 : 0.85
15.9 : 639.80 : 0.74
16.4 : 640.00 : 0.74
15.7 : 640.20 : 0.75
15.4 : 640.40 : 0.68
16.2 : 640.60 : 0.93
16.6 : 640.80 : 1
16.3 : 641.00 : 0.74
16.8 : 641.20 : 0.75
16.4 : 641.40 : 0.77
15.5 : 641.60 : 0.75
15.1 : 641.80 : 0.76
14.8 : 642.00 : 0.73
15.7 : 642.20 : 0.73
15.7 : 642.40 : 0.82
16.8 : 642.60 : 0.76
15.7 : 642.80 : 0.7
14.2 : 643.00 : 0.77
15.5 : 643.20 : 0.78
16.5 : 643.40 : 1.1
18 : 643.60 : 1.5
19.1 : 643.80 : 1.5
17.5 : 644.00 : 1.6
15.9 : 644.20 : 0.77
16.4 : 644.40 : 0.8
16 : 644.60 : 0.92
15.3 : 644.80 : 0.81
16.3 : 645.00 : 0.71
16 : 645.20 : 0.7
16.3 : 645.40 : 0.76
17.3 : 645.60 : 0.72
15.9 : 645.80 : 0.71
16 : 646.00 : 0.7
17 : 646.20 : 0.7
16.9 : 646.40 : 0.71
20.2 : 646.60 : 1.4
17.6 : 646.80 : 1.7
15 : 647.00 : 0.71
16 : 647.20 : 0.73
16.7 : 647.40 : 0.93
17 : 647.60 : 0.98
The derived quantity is 1.0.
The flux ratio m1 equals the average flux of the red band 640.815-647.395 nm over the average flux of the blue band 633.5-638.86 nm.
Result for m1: 1.03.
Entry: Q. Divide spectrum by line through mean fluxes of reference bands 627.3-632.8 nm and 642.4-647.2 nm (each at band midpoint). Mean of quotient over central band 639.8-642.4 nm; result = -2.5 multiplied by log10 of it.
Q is 0.03 mag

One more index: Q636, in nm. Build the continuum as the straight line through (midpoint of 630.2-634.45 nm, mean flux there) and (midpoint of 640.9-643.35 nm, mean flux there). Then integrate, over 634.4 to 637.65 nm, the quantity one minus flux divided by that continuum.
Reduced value -0.099 nm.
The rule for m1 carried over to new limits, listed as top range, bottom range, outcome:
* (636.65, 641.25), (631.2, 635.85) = 1.02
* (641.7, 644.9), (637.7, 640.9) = 1.01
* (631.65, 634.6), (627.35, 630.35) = 0.96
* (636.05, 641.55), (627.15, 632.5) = 1.01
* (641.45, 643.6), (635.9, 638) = 0.97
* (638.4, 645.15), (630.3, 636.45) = 1.03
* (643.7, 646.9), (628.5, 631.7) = 1.05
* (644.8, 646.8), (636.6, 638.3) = 1.05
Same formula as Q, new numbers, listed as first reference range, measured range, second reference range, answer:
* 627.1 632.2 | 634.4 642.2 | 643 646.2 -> 0.017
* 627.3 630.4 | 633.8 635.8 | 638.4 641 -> 0.021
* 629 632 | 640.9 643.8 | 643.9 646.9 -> 0.032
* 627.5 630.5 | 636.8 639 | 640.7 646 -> 0.025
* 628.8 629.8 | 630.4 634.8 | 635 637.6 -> 0.056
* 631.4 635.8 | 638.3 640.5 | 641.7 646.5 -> 0.000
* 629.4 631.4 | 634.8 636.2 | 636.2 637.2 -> 0.039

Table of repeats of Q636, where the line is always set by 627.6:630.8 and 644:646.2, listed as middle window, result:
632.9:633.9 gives 0.01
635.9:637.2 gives 0.01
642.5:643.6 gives 0.02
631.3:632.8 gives 0.10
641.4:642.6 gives 0.05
